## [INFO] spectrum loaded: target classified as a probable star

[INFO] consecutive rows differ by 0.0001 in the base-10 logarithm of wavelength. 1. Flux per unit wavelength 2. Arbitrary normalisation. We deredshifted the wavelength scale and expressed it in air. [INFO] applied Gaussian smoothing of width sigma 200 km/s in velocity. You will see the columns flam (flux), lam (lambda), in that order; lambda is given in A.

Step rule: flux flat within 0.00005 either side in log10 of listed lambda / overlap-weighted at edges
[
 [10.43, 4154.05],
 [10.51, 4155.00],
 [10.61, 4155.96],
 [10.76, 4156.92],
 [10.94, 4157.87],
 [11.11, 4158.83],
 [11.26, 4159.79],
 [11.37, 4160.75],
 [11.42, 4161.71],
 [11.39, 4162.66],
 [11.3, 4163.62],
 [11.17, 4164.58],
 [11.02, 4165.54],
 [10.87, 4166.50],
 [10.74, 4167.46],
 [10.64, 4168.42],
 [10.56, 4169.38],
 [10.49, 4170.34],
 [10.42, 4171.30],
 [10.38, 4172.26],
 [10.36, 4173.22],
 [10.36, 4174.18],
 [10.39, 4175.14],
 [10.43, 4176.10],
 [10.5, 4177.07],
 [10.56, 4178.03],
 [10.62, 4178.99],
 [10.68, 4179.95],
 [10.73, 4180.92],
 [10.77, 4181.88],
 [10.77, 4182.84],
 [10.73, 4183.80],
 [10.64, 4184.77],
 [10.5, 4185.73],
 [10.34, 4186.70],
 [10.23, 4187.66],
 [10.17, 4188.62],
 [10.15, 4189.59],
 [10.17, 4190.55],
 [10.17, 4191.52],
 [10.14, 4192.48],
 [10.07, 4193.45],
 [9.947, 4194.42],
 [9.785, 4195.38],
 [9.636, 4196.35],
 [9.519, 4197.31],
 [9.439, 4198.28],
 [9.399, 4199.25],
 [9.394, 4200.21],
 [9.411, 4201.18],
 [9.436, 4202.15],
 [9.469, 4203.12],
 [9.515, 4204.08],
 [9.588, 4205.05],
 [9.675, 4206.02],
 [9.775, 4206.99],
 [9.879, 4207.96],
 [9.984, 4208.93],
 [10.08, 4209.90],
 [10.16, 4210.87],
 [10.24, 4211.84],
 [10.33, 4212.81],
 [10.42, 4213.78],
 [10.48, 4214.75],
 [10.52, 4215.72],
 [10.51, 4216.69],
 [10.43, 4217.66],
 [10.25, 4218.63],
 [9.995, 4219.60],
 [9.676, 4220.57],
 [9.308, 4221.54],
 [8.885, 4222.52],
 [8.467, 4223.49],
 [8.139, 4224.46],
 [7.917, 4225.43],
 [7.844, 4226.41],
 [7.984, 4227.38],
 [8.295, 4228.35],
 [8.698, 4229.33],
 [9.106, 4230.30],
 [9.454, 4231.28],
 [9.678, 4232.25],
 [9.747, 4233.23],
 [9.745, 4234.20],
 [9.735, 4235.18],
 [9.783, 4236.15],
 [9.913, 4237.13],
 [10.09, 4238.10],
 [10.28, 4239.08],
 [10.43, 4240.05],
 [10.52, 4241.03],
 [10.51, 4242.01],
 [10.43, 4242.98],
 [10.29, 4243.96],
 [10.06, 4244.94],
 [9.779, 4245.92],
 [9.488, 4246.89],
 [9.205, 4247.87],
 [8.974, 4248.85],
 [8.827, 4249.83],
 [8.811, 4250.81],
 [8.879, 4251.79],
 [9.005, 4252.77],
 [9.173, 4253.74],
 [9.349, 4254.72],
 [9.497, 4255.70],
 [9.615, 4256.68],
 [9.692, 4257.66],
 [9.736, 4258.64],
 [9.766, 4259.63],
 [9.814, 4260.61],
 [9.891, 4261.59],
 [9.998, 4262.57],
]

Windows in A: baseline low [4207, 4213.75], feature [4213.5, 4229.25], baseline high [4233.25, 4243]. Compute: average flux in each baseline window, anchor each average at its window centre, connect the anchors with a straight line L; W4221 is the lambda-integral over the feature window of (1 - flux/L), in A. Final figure 1.3 A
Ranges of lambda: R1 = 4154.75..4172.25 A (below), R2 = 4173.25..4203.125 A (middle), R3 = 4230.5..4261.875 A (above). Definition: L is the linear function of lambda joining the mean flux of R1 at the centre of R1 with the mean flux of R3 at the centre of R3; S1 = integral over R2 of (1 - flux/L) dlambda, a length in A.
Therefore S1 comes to 1.10 A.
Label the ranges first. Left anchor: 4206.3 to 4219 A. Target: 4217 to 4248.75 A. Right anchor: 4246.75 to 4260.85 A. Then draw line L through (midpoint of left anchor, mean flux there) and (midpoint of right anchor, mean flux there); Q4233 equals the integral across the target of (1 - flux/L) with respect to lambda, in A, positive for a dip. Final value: 0.8 A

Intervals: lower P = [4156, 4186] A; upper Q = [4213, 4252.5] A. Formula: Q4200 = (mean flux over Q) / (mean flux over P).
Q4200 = 0.89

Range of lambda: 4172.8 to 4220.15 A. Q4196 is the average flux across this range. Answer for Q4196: 10.1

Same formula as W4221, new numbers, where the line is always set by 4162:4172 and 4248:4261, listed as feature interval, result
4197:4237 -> 1.8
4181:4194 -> 0.1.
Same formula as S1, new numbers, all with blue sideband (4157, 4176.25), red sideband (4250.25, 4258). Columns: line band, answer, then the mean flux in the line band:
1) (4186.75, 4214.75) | 0.9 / 9.88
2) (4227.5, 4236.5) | 0.3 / 9.3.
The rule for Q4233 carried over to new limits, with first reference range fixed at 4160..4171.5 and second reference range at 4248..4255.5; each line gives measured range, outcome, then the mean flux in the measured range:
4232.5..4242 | -0.70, 10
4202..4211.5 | 0.25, 9.77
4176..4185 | -0.01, 10.6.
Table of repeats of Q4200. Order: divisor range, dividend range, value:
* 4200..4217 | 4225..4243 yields 0.95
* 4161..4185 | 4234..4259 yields 0.90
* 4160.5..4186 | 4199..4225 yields 0.91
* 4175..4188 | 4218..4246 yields 0.90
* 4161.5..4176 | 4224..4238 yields 0.84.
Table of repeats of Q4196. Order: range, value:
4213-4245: 9.63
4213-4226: 9.62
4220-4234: 8.83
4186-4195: 10.2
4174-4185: 10.6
